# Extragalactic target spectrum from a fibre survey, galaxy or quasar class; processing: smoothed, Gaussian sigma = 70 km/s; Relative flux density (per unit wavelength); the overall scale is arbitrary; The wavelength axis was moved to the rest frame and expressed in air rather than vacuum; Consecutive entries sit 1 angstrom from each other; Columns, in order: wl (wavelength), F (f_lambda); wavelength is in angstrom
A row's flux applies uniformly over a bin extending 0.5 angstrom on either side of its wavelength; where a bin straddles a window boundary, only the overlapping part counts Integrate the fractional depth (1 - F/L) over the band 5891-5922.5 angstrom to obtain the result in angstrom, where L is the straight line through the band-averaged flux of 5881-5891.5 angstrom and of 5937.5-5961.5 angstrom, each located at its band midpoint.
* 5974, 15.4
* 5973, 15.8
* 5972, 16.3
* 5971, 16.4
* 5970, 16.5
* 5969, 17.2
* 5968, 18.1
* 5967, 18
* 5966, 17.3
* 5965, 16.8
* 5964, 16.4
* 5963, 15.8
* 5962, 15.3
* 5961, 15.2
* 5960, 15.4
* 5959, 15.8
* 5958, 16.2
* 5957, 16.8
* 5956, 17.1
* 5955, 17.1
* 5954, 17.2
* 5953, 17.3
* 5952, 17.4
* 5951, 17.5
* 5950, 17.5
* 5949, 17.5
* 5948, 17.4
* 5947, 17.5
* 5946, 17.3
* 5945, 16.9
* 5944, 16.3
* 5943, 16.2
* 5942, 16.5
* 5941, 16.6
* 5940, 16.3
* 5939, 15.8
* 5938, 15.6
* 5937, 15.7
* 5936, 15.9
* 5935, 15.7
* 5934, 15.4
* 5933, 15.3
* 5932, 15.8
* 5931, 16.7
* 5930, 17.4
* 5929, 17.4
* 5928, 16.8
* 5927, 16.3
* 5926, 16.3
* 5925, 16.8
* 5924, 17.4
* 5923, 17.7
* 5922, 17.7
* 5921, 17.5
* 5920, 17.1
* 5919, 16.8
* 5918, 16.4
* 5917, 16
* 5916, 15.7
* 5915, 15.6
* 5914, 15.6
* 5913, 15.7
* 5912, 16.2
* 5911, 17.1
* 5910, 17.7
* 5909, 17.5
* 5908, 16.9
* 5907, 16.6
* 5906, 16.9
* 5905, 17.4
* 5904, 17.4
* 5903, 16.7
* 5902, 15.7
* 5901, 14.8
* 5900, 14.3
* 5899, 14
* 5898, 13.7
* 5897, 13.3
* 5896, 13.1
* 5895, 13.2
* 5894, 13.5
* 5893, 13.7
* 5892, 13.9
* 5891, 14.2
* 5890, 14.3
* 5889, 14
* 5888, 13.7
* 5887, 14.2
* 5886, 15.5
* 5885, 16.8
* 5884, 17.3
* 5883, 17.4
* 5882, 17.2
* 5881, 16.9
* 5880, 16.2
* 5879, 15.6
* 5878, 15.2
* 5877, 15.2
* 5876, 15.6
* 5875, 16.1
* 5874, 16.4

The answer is 0.4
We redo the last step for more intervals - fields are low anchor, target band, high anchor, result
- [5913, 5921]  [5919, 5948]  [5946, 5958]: 0.20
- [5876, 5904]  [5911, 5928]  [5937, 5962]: -0.82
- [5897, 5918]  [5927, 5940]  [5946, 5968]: 0.24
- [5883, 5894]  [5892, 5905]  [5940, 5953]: 0.57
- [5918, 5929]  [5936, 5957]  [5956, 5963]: -0.68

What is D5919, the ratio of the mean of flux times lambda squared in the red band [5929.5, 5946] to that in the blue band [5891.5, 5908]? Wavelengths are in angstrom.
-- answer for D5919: 1.1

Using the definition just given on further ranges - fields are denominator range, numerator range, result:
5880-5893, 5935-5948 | 1.08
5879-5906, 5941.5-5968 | 1.13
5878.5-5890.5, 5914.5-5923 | 1.07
